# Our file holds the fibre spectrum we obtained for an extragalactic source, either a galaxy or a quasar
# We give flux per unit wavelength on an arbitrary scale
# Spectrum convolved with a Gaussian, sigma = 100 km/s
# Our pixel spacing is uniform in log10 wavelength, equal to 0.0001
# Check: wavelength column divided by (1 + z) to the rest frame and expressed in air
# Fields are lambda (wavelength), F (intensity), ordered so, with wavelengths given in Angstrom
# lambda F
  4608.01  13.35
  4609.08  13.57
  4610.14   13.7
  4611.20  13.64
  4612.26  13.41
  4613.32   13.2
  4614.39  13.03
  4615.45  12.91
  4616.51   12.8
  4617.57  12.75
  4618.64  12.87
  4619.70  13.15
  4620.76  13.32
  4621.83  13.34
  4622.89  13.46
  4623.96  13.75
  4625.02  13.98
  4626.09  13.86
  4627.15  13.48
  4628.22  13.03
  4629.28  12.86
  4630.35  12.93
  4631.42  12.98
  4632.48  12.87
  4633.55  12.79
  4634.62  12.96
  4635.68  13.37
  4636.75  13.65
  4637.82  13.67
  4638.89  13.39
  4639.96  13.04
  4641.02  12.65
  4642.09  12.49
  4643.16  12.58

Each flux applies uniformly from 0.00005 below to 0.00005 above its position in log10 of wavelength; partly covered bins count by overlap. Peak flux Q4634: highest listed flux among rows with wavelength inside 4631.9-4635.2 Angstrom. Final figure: 12.96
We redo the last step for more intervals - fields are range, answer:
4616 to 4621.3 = 13.32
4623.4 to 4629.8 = 13.98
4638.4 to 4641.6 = 13.39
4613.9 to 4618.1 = 13.03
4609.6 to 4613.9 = 13.7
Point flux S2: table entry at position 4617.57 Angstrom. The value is 12.75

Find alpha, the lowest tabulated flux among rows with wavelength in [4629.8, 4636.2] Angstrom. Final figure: 12.79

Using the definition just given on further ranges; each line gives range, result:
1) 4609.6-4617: 12.8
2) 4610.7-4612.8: 13.41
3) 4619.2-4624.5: 13.15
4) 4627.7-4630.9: 12.86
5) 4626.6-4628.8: 13.03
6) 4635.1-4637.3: 13.37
